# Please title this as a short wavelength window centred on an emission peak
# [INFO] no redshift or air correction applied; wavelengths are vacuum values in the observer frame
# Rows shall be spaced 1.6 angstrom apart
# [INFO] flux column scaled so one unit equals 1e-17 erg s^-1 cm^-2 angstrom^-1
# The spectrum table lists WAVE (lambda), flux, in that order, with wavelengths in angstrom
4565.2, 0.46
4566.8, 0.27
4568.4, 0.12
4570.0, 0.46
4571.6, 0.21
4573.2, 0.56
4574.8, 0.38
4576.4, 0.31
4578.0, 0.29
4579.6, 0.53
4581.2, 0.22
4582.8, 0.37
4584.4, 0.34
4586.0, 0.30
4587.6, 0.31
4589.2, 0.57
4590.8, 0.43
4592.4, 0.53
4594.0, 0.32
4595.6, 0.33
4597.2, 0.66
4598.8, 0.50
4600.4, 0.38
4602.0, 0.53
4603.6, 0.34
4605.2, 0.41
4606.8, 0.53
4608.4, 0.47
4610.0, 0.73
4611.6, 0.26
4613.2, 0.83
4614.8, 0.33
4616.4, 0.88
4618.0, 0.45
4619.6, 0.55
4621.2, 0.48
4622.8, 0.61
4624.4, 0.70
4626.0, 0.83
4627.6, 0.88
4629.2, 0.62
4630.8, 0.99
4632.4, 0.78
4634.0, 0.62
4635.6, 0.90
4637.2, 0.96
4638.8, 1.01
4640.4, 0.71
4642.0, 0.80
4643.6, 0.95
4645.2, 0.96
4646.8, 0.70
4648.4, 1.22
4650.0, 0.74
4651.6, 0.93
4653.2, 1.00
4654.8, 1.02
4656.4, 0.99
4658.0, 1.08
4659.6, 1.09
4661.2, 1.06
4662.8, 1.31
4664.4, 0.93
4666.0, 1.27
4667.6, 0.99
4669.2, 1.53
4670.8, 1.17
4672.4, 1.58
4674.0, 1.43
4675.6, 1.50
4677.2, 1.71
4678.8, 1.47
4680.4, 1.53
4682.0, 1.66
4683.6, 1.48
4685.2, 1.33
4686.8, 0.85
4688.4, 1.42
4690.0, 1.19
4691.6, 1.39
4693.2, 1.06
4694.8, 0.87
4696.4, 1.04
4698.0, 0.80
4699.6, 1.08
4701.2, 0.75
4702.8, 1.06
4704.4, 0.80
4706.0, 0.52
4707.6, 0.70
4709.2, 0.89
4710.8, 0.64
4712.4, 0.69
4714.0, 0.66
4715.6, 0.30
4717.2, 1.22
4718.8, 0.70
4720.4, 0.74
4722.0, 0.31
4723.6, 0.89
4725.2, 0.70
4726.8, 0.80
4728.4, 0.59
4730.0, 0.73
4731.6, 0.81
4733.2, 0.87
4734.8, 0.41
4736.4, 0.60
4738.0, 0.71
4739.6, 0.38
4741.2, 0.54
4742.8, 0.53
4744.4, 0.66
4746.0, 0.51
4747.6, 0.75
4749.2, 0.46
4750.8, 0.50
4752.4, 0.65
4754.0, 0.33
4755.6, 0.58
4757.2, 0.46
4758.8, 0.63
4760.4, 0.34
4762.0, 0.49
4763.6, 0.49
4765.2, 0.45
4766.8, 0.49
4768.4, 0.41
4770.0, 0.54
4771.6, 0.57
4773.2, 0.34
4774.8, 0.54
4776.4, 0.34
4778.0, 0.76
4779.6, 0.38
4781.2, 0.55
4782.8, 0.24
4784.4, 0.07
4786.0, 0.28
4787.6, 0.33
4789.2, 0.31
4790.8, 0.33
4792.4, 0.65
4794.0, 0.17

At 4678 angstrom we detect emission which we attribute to C IV 1549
